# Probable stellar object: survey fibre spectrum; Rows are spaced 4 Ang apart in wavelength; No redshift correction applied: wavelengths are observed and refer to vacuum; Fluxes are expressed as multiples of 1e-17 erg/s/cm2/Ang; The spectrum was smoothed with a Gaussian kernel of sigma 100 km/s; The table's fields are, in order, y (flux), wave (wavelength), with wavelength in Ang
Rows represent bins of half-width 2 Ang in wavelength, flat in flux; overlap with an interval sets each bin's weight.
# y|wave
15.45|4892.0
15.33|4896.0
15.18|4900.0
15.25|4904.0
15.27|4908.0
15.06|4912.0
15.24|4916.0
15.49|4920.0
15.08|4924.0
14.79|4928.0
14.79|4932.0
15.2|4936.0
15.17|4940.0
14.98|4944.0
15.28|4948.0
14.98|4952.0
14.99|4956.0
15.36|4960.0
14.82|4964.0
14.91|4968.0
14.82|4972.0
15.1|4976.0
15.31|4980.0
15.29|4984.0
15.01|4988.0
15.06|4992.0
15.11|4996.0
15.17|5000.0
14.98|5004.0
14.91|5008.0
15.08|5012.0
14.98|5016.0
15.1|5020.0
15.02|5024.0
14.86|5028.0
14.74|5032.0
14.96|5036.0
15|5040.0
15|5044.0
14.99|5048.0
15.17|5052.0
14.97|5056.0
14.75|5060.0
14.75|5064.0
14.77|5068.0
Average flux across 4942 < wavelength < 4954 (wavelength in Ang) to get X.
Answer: 15.1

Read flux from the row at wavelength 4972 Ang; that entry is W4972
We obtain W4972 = 14.82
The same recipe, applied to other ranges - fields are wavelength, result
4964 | 14.82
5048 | 14.99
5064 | 14.75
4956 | 14.99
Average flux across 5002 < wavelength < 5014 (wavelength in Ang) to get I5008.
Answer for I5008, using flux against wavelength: 15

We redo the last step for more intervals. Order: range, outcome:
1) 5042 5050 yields 15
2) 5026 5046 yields 14.9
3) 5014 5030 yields 15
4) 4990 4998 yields 15.1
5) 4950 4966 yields 15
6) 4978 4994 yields 15.2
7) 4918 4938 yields 15.1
